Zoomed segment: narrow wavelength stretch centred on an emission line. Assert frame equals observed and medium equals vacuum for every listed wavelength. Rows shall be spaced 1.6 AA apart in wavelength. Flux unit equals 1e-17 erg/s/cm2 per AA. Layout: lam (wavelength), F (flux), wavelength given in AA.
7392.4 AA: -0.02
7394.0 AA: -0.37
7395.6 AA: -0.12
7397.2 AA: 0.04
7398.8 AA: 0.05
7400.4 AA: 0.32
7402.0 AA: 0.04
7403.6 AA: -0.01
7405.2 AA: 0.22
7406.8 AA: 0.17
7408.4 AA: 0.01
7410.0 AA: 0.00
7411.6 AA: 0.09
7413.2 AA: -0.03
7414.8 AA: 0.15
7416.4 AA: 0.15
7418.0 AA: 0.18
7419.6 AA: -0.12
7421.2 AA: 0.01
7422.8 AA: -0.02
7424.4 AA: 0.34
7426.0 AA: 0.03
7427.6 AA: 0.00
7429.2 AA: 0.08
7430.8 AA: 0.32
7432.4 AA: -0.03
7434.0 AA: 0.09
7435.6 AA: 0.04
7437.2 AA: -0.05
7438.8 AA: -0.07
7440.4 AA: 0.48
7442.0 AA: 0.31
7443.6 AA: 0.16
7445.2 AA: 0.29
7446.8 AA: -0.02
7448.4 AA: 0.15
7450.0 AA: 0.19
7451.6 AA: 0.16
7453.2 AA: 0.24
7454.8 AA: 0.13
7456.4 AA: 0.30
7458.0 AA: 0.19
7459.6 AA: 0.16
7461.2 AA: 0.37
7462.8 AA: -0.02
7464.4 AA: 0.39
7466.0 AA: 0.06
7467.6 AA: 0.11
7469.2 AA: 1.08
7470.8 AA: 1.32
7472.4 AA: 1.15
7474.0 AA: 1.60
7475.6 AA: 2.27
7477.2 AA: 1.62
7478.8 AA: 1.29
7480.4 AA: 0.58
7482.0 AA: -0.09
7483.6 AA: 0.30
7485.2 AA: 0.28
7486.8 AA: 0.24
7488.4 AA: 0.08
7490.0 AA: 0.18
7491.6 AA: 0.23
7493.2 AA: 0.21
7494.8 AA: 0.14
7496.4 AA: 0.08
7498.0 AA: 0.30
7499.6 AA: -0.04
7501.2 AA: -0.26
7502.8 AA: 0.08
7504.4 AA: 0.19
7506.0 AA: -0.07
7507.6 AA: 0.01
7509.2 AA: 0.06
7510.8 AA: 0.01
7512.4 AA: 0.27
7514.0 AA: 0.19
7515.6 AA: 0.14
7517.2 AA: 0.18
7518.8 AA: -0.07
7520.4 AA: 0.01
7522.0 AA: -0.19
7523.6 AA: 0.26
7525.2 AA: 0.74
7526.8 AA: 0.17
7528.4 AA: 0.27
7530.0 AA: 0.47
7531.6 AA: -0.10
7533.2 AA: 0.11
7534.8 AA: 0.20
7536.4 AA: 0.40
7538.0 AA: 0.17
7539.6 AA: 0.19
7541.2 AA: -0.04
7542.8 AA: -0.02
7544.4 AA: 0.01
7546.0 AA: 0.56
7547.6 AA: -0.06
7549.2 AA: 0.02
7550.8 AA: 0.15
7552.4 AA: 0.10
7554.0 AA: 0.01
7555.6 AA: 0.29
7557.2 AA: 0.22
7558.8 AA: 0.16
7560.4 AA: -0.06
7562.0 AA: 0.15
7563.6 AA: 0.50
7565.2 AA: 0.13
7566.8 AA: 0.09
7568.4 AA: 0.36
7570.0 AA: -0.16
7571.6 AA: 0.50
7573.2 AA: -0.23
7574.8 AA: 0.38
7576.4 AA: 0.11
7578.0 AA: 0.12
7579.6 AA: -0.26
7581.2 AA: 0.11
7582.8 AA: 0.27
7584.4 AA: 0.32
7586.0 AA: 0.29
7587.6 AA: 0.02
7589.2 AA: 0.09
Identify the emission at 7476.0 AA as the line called [O II] 3727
